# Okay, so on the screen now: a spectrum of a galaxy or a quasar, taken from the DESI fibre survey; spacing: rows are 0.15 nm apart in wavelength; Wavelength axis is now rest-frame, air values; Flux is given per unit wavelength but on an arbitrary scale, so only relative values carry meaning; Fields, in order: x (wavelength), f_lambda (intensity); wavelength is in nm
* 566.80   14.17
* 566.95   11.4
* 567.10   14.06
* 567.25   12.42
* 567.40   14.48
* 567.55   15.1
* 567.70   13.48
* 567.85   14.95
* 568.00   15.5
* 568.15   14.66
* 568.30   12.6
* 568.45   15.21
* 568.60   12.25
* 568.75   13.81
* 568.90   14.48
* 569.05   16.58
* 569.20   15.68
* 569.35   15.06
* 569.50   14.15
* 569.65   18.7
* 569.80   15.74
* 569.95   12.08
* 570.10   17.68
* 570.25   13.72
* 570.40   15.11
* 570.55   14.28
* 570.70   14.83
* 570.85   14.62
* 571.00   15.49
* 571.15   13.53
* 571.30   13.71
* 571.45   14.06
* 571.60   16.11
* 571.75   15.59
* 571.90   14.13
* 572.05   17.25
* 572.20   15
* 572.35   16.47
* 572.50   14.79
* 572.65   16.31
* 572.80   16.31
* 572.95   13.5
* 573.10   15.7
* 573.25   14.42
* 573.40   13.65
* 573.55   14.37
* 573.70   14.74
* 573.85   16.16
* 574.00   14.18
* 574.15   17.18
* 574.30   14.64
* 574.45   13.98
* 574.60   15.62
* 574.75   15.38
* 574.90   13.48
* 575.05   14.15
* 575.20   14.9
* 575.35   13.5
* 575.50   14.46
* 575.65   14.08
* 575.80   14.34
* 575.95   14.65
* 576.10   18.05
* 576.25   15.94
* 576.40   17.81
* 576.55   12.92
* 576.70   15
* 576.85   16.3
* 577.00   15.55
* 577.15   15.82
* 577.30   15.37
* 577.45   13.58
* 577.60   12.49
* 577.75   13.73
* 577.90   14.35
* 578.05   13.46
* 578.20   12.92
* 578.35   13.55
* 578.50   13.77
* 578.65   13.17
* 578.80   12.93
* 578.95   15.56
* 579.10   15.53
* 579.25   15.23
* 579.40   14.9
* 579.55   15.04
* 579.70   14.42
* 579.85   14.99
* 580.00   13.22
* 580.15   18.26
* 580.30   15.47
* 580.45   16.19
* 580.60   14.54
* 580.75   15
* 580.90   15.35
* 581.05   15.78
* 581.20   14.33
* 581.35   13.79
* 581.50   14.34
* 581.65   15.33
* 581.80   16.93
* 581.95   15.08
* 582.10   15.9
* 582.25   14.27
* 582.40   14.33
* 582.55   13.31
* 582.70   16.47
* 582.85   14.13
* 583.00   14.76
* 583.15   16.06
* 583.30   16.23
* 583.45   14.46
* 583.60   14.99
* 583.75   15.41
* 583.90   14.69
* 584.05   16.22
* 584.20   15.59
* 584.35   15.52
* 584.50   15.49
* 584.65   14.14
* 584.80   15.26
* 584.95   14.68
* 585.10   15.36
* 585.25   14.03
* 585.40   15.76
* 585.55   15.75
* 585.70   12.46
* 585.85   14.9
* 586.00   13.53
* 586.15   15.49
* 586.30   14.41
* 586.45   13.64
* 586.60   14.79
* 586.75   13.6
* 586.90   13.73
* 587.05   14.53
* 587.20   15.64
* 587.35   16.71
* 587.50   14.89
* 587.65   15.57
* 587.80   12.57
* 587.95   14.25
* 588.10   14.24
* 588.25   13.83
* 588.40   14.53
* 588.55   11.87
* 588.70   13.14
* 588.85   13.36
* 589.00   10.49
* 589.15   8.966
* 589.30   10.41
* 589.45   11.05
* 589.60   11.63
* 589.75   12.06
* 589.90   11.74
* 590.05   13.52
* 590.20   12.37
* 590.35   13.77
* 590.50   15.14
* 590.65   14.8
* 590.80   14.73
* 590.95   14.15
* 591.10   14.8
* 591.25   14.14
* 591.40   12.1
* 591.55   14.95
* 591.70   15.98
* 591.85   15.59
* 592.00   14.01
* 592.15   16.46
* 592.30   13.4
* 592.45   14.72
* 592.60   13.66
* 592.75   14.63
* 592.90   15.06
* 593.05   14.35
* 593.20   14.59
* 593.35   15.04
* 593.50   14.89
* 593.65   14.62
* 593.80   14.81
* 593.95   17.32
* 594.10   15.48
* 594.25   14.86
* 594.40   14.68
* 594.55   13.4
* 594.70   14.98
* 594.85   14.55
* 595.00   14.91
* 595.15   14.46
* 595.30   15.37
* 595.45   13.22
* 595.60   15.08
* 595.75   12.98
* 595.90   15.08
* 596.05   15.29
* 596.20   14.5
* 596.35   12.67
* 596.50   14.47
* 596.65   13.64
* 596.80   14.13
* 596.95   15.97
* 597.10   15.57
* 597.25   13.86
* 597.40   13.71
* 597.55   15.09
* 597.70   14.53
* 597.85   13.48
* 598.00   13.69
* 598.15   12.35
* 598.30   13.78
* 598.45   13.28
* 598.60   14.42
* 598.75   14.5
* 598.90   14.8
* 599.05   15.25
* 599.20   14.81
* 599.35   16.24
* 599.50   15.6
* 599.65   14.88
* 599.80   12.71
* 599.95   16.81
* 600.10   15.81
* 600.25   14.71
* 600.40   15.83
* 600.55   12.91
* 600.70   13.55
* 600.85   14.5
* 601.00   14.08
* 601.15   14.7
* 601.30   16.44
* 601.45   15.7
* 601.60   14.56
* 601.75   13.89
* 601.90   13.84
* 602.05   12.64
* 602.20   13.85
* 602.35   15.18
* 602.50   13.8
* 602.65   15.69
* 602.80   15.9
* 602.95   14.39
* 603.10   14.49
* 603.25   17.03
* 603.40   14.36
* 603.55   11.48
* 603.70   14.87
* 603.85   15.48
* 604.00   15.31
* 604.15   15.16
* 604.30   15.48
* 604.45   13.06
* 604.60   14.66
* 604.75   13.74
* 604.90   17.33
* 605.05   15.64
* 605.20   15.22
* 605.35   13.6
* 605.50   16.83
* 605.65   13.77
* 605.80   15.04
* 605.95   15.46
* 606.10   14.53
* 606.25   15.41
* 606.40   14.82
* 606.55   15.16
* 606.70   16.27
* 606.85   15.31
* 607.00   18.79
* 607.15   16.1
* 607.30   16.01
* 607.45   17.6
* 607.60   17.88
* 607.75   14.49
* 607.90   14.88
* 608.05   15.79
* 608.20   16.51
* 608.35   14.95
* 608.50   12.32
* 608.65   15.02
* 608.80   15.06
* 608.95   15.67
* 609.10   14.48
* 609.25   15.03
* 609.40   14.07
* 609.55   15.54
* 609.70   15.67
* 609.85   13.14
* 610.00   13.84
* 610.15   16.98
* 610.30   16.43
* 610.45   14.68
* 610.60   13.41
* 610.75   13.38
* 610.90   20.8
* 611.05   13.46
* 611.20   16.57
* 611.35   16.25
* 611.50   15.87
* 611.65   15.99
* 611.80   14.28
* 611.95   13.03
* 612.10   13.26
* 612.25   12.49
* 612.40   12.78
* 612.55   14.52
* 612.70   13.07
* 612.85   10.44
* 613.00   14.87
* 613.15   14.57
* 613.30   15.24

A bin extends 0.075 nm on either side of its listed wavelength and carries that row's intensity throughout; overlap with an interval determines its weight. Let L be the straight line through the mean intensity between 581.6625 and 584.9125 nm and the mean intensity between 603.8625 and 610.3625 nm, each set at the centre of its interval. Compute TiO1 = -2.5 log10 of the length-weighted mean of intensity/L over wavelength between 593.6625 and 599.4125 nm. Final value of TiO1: 0.05 mag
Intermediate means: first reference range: 15.2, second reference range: 15.3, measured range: 14.5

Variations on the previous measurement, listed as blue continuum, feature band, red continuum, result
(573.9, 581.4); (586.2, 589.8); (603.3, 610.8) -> 0.12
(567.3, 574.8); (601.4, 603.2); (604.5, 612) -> 0.06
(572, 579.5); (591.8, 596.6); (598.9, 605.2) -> 0.01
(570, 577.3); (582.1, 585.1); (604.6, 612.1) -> 0.00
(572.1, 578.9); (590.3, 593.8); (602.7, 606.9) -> 0.02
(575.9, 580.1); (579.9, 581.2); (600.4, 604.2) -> -0.05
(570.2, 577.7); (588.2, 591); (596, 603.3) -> 0.16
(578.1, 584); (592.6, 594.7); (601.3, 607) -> 0.00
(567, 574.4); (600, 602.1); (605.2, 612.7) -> 0.04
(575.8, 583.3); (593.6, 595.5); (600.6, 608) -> 0.01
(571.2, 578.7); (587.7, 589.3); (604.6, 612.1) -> 0.19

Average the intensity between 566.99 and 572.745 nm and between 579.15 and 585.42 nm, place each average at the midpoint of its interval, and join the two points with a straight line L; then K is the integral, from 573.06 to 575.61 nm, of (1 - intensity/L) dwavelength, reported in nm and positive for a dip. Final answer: 0.036 nm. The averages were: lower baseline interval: 14.8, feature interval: 14.7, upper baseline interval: 15.1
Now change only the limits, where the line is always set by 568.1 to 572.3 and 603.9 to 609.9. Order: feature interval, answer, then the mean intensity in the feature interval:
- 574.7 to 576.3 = 0.02 nm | 14.8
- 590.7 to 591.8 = 0.05 nm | 14.4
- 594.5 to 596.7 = 0.12 nm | 14.3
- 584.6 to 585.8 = 0.03 nm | 14.7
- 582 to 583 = 0.02 nm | 14.7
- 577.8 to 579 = 0.10 nm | 13.7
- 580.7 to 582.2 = -0.02 nm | 15.2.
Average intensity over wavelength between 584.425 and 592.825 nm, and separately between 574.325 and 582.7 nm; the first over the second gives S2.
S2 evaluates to 0.94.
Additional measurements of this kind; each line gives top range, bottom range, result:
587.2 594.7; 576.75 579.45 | 0.97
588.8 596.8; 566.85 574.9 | 0.95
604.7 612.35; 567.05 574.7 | 1.03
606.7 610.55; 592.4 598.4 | 1.07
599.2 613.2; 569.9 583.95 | 1.00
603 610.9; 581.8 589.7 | 1.06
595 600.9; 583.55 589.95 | 1.03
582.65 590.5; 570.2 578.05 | 0.95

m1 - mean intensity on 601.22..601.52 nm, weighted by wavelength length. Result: 16.1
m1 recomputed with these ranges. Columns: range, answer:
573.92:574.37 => 15.4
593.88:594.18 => 16.4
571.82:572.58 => 15.5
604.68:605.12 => 15.6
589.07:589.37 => 9.69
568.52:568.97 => 13.5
